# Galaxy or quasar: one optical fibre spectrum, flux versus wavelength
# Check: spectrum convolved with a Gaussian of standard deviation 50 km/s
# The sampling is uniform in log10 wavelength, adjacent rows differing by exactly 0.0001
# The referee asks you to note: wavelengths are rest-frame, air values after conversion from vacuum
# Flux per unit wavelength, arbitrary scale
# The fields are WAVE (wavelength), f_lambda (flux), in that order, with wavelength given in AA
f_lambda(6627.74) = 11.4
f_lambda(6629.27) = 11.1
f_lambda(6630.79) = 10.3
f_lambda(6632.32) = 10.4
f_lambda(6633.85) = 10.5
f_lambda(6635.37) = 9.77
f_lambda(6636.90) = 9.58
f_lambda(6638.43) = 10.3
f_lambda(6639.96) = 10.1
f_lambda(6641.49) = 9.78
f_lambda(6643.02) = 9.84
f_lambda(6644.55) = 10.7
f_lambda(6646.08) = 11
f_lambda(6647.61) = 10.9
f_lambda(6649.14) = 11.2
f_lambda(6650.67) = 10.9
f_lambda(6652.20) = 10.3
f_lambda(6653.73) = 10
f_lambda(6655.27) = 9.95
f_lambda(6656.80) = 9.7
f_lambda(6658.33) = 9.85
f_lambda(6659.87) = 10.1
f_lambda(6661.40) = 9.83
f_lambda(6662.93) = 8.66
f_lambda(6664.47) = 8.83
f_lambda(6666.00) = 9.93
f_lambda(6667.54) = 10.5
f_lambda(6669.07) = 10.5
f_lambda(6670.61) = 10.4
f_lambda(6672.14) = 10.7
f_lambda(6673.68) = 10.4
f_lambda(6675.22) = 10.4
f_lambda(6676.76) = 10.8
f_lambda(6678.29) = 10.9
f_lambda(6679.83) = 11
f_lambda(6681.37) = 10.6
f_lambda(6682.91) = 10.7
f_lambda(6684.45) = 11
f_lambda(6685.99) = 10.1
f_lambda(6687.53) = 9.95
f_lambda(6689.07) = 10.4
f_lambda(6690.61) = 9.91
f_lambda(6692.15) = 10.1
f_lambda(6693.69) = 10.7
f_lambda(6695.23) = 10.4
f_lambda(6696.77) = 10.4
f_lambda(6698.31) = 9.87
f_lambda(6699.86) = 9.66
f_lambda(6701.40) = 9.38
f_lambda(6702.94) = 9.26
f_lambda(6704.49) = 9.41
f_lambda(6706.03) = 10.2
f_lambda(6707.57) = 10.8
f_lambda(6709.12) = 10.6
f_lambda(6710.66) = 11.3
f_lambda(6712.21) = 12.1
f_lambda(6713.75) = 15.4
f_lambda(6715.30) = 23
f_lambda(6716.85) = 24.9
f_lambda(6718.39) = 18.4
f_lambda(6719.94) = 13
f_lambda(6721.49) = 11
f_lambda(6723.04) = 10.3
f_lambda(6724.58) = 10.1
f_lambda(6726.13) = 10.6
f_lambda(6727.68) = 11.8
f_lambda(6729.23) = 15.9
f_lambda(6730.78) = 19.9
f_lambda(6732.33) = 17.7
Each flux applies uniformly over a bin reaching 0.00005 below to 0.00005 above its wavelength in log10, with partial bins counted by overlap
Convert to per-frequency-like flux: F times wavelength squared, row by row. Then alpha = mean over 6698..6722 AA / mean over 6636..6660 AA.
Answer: 1.3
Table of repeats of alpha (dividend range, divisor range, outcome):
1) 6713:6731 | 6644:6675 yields 1.52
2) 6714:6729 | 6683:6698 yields 1.45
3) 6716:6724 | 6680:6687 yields 1.47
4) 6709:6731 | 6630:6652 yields 1.43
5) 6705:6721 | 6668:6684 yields 1.41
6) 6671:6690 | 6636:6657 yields 1.04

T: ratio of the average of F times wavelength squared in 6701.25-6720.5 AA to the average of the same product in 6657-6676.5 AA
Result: 1.40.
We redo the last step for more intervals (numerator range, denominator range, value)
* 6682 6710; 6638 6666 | 1.02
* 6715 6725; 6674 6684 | 1.48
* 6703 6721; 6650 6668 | 1.46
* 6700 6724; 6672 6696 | 1.26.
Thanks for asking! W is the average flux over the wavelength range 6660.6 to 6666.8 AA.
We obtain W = 9.33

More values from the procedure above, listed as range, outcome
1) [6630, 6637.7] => 10.1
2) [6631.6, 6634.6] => 10.4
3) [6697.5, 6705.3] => 9.52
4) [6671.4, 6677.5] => 10.6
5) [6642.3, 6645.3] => 10.3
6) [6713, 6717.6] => 21.1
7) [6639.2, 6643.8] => 9.91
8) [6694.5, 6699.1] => 10.2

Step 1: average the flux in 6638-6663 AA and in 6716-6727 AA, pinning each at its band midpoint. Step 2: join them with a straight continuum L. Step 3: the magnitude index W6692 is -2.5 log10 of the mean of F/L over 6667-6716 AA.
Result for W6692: 0.14 mag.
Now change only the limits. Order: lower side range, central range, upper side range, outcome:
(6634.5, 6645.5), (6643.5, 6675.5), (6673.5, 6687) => 0.01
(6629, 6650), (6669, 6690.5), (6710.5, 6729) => 0.18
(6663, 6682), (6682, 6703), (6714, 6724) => 0.26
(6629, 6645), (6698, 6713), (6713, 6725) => 0.41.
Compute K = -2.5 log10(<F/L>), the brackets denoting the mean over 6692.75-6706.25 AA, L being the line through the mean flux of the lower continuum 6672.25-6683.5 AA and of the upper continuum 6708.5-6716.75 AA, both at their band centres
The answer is 0.342 mag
